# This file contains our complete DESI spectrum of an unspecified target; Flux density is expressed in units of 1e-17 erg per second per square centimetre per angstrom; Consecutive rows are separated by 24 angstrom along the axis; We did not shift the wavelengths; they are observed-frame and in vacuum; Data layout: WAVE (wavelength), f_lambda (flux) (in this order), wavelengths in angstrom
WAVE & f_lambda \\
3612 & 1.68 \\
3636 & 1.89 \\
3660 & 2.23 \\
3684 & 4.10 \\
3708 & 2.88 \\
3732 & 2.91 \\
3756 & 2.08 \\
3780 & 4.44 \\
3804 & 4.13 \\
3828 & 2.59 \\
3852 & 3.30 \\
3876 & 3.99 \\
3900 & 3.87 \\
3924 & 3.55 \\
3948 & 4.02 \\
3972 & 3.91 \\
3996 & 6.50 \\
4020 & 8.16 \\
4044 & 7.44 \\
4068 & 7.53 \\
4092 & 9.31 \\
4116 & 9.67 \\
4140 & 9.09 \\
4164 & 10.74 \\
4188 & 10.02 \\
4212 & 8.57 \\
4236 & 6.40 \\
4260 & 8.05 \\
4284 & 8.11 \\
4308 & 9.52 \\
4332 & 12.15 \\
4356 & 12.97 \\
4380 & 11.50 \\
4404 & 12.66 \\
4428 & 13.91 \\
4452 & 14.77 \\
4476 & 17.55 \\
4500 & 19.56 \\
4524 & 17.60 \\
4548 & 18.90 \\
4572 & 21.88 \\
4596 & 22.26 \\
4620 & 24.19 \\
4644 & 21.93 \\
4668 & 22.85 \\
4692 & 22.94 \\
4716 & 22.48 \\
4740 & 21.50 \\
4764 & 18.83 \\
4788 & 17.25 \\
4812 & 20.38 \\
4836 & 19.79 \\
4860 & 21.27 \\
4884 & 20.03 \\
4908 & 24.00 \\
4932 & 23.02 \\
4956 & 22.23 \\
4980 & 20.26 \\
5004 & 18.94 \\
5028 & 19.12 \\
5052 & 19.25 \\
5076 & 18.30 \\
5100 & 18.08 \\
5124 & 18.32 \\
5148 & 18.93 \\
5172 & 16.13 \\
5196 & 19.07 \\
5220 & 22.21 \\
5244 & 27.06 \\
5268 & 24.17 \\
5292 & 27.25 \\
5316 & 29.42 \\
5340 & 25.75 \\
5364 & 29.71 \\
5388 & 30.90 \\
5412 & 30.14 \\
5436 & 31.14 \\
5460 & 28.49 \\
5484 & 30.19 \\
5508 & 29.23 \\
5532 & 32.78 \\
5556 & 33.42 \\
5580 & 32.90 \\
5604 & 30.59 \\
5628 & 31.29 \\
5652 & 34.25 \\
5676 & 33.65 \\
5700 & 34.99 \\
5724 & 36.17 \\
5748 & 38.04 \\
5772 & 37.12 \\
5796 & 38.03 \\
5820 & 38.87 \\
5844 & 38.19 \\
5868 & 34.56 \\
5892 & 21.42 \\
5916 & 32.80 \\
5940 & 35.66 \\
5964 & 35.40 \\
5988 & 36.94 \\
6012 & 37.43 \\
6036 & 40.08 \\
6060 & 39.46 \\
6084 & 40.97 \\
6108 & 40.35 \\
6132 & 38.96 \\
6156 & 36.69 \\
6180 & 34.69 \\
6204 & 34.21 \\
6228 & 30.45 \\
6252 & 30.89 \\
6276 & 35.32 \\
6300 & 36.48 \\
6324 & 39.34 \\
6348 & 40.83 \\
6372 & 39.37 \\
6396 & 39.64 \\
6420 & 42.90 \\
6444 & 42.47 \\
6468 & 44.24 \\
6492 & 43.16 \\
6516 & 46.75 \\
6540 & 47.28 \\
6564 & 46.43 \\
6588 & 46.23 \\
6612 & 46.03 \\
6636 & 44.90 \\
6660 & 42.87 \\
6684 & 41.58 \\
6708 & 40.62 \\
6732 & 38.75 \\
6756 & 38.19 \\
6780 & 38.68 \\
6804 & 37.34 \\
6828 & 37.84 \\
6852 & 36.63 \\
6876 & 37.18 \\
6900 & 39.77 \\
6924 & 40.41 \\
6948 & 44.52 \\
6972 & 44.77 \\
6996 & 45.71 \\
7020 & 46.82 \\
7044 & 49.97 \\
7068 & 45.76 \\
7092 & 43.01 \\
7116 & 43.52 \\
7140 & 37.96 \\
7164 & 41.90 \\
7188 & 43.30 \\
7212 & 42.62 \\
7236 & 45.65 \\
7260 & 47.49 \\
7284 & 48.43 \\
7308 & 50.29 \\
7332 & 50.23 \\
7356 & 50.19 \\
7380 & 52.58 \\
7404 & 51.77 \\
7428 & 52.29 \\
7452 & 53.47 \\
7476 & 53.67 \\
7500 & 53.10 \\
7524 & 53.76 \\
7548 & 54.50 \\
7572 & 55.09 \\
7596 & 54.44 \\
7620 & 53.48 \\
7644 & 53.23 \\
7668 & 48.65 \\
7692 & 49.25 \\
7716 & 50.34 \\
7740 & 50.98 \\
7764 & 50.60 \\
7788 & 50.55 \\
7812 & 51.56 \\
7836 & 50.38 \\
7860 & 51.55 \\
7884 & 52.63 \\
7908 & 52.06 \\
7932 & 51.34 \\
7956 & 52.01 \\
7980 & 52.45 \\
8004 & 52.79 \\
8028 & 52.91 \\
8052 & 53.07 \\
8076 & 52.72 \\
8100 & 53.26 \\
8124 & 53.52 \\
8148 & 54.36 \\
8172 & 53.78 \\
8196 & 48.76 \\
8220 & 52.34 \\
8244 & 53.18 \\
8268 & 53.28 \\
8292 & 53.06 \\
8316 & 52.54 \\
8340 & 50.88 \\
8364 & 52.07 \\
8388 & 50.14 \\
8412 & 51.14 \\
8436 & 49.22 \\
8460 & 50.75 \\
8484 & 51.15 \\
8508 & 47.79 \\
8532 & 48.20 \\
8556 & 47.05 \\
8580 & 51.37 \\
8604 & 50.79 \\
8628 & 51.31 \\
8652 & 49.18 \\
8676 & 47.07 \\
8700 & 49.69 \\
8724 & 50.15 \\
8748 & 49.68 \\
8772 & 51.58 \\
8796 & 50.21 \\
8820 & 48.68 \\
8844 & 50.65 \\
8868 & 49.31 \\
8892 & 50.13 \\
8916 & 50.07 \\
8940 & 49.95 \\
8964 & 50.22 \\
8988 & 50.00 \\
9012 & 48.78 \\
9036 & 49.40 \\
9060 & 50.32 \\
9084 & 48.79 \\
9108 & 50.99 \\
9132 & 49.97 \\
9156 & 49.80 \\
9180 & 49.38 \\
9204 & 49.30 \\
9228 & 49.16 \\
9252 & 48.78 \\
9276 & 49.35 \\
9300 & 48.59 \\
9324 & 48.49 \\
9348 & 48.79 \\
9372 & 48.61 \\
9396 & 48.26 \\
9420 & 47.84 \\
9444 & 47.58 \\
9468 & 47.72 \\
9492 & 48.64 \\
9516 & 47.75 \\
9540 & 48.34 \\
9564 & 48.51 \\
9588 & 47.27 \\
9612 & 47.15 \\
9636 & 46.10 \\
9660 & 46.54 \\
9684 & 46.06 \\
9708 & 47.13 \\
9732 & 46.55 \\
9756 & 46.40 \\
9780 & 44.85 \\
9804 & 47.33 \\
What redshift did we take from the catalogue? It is 0.00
